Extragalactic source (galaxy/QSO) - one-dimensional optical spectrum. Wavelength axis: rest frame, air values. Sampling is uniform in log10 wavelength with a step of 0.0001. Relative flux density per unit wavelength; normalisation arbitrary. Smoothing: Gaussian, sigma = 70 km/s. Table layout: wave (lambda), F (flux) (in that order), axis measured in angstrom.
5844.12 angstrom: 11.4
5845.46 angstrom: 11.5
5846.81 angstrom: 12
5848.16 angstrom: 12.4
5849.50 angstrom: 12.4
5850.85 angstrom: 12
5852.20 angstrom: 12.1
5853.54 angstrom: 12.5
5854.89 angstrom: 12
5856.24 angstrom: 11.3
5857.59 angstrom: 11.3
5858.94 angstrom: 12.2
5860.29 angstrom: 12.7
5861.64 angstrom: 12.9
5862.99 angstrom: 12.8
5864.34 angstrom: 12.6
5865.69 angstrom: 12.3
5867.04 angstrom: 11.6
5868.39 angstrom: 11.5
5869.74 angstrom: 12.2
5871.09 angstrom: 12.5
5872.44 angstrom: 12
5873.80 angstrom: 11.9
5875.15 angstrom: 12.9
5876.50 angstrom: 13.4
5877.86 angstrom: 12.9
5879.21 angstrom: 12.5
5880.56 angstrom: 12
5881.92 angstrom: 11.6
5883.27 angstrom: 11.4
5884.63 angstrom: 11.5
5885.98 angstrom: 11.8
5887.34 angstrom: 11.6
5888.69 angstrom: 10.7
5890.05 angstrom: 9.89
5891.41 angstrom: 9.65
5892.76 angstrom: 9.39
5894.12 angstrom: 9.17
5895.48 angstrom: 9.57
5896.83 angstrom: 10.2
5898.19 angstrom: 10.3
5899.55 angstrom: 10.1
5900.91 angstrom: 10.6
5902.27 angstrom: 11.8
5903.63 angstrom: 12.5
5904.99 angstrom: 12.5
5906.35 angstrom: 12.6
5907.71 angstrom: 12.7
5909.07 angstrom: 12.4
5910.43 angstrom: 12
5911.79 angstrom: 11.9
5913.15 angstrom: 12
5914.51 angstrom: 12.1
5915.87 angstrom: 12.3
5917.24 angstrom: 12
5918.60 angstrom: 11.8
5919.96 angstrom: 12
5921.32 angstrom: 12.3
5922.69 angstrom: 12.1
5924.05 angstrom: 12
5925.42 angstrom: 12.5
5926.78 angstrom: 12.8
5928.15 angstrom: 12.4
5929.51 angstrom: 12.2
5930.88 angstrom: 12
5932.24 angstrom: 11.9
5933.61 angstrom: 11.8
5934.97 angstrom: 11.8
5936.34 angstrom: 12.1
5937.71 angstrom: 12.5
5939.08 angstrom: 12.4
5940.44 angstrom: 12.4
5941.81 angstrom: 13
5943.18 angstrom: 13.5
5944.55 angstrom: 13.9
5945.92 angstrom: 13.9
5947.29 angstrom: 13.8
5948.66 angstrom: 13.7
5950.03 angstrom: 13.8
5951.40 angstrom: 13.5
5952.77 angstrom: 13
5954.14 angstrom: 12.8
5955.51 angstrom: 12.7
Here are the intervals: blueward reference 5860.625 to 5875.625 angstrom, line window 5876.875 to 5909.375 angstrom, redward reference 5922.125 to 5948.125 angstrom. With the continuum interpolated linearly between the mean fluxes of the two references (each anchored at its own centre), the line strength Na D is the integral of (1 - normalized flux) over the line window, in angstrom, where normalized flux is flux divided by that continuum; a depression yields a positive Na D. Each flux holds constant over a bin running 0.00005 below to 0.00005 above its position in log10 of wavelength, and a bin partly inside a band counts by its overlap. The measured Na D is 3.1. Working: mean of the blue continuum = 12.3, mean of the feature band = 11.2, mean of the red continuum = 12.6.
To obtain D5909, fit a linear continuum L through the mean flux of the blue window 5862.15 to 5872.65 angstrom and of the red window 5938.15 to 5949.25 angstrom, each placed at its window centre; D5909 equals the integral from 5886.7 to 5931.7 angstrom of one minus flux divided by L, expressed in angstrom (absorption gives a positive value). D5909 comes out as 4.6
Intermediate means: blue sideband 12.2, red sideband 13.3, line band 11.5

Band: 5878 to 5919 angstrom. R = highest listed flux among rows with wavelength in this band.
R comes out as 12.7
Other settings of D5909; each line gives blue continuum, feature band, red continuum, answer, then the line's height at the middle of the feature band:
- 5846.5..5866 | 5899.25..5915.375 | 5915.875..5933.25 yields 0.3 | 12.2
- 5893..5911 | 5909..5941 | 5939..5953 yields 0.5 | 12.4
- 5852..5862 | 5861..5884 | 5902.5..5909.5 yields -0.1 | 12.2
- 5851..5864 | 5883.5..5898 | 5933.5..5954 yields 2.5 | 12.5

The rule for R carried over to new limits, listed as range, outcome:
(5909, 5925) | 12.4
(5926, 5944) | 13.5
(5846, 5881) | 13.4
